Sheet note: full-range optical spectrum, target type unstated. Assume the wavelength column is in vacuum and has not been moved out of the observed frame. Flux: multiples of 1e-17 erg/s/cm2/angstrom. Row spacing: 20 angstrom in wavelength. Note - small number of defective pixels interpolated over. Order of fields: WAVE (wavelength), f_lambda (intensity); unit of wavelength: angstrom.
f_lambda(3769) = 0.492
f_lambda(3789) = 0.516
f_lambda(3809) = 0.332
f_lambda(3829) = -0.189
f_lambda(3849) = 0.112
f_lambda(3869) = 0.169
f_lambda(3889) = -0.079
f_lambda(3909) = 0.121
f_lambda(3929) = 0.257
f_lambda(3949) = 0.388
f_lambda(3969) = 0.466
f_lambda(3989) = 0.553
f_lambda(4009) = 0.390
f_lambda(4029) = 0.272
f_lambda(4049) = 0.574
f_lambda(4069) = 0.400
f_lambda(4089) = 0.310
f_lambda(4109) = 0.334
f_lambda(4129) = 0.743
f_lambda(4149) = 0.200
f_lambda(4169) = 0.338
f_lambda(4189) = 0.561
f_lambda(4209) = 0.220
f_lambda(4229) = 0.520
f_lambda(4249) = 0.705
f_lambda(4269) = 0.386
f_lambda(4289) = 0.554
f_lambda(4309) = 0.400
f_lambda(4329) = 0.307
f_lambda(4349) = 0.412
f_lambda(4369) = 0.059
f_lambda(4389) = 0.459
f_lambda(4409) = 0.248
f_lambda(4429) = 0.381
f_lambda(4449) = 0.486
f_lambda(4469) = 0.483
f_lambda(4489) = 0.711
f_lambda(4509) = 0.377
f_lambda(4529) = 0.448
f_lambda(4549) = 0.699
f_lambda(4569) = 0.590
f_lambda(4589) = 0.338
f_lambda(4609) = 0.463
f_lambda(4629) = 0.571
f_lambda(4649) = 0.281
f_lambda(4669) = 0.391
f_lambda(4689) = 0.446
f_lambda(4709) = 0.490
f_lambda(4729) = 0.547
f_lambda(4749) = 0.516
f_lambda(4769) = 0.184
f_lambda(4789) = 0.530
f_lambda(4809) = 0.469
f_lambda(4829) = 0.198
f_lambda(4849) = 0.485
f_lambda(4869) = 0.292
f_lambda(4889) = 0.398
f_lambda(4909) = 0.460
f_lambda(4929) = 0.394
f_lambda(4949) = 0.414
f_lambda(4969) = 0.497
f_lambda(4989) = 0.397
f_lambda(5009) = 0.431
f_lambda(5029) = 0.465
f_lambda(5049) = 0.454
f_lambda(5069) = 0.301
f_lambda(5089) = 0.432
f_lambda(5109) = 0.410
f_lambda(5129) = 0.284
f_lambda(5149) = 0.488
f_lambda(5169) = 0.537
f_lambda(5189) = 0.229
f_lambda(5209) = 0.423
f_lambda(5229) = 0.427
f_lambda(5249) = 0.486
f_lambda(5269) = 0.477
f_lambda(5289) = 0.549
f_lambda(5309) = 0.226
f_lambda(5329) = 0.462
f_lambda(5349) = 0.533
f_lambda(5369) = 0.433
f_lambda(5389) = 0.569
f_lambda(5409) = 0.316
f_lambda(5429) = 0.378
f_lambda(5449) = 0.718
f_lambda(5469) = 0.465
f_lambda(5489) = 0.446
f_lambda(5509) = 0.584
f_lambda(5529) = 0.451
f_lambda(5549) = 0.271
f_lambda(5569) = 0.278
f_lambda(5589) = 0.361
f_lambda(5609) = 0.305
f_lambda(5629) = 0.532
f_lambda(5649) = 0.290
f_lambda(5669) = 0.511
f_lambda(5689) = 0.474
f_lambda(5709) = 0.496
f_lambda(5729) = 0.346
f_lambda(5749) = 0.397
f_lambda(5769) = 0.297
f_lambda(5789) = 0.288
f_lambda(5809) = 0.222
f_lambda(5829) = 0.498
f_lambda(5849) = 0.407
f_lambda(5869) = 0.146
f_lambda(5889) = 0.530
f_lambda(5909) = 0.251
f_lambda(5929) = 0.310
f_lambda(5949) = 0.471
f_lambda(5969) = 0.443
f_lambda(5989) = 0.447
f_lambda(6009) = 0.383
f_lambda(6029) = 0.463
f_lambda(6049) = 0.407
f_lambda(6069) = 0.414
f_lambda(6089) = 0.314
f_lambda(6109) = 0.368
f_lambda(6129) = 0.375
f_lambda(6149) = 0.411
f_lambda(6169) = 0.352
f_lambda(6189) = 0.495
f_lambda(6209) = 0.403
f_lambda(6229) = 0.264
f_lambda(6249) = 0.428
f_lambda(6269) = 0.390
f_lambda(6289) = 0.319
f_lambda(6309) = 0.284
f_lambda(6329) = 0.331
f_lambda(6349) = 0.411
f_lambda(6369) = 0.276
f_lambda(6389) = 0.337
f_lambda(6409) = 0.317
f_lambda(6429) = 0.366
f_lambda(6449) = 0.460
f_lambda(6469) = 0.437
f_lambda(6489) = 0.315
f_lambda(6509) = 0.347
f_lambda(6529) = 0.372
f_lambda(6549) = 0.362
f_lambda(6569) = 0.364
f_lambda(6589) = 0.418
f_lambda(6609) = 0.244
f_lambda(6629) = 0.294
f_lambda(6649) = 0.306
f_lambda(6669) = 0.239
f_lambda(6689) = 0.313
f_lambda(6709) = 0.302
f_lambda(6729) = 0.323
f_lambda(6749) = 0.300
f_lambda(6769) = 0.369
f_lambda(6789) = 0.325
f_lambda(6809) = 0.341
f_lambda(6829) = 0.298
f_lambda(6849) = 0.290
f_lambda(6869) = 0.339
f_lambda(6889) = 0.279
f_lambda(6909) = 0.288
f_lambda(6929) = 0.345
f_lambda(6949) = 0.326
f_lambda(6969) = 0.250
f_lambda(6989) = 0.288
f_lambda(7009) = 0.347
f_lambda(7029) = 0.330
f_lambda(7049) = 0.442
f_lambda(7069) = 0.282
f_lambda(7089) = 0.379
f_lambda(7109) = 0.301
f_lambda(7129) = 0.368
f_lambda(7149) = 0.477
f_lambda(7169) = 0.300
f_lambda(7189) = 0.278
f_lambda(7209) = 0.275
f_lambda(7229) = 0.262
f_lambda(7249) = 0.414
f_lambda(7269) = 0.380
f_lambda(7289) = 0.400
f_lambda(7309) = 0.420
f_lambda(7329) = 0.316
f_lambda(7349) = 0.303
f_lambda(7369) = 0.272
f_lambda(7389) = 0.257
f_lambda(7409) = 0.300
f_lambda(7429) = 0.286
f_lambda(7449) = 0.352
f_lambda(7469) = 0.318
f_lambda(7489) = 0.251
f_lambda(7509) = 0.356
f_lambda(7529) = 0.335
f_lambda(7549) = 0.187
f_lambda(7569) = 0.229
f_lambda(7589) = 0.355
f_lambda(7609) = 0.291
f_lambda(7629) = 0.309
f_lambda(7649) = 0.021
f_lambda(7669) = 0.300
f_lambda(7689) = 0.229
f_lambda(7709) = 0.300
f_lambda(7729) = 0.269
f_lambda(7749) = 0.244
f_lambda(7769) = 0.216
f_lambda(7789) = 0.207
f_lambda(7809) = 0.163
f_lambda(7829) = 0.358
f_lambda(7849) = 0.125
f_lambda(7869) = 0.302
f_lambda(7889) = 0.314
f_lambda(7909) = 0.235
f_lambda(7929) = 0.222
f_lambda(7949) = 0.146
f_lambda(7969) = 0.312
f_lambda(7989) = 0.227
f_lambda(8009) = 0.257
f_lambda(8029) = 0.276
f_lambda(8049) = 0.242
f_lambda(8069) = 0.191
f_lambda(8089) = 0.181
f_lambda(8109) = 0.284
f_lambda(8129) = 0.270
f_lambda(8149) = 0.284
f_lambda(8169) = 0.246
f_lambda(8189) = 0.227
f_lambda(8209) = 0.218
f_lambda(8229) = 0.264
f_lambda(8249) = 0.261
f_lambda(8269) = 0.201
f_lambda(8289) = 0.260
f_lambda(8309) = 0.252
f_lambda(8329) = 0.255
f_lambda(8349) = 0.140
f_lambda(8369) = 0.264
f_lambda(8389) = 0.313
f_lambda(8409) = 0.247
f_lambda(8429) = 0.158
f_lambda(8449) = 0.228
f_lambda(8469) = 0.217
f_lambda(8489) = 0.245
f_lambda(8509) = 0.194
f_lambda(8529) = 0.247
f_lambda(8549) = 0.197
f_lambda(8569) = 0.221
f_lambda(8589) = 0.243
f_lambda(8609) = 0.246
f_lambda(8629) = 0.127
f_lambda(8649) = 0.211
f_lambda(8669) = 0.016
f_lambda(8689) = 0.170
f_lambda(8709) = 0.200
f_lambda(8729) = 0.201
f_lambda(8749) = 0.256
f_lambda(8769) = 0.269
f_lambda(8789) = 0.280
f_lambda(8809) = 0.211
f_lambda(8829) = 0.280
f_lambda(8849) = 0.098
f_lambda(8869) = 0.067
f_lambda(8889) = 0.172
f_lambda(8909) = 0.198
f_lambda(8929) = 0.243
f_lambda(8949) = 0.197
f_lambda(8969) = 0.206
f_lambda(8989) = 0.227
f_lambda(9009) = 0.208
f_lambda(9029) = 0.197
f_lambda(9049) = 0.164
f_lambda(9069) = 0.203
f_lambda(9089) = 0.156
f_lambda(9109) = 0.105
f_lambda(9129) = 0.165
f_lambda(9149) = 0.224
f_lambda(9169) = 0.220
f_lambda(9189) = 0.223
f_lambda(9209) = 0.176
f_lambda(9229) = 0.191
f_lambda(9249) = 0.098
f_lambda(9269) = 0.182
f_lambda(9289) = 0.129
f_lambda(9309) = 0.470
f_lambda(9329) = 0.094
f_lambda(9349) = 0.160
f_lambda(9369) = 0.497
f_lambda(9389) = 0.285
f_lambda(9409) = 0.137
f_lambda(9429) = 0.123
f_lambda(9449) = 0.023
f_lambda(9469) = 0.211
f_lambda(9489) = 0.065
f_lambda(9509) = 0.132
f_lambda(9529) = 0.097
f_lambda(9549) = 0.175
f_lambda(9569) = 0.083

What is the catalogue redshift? 0.088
